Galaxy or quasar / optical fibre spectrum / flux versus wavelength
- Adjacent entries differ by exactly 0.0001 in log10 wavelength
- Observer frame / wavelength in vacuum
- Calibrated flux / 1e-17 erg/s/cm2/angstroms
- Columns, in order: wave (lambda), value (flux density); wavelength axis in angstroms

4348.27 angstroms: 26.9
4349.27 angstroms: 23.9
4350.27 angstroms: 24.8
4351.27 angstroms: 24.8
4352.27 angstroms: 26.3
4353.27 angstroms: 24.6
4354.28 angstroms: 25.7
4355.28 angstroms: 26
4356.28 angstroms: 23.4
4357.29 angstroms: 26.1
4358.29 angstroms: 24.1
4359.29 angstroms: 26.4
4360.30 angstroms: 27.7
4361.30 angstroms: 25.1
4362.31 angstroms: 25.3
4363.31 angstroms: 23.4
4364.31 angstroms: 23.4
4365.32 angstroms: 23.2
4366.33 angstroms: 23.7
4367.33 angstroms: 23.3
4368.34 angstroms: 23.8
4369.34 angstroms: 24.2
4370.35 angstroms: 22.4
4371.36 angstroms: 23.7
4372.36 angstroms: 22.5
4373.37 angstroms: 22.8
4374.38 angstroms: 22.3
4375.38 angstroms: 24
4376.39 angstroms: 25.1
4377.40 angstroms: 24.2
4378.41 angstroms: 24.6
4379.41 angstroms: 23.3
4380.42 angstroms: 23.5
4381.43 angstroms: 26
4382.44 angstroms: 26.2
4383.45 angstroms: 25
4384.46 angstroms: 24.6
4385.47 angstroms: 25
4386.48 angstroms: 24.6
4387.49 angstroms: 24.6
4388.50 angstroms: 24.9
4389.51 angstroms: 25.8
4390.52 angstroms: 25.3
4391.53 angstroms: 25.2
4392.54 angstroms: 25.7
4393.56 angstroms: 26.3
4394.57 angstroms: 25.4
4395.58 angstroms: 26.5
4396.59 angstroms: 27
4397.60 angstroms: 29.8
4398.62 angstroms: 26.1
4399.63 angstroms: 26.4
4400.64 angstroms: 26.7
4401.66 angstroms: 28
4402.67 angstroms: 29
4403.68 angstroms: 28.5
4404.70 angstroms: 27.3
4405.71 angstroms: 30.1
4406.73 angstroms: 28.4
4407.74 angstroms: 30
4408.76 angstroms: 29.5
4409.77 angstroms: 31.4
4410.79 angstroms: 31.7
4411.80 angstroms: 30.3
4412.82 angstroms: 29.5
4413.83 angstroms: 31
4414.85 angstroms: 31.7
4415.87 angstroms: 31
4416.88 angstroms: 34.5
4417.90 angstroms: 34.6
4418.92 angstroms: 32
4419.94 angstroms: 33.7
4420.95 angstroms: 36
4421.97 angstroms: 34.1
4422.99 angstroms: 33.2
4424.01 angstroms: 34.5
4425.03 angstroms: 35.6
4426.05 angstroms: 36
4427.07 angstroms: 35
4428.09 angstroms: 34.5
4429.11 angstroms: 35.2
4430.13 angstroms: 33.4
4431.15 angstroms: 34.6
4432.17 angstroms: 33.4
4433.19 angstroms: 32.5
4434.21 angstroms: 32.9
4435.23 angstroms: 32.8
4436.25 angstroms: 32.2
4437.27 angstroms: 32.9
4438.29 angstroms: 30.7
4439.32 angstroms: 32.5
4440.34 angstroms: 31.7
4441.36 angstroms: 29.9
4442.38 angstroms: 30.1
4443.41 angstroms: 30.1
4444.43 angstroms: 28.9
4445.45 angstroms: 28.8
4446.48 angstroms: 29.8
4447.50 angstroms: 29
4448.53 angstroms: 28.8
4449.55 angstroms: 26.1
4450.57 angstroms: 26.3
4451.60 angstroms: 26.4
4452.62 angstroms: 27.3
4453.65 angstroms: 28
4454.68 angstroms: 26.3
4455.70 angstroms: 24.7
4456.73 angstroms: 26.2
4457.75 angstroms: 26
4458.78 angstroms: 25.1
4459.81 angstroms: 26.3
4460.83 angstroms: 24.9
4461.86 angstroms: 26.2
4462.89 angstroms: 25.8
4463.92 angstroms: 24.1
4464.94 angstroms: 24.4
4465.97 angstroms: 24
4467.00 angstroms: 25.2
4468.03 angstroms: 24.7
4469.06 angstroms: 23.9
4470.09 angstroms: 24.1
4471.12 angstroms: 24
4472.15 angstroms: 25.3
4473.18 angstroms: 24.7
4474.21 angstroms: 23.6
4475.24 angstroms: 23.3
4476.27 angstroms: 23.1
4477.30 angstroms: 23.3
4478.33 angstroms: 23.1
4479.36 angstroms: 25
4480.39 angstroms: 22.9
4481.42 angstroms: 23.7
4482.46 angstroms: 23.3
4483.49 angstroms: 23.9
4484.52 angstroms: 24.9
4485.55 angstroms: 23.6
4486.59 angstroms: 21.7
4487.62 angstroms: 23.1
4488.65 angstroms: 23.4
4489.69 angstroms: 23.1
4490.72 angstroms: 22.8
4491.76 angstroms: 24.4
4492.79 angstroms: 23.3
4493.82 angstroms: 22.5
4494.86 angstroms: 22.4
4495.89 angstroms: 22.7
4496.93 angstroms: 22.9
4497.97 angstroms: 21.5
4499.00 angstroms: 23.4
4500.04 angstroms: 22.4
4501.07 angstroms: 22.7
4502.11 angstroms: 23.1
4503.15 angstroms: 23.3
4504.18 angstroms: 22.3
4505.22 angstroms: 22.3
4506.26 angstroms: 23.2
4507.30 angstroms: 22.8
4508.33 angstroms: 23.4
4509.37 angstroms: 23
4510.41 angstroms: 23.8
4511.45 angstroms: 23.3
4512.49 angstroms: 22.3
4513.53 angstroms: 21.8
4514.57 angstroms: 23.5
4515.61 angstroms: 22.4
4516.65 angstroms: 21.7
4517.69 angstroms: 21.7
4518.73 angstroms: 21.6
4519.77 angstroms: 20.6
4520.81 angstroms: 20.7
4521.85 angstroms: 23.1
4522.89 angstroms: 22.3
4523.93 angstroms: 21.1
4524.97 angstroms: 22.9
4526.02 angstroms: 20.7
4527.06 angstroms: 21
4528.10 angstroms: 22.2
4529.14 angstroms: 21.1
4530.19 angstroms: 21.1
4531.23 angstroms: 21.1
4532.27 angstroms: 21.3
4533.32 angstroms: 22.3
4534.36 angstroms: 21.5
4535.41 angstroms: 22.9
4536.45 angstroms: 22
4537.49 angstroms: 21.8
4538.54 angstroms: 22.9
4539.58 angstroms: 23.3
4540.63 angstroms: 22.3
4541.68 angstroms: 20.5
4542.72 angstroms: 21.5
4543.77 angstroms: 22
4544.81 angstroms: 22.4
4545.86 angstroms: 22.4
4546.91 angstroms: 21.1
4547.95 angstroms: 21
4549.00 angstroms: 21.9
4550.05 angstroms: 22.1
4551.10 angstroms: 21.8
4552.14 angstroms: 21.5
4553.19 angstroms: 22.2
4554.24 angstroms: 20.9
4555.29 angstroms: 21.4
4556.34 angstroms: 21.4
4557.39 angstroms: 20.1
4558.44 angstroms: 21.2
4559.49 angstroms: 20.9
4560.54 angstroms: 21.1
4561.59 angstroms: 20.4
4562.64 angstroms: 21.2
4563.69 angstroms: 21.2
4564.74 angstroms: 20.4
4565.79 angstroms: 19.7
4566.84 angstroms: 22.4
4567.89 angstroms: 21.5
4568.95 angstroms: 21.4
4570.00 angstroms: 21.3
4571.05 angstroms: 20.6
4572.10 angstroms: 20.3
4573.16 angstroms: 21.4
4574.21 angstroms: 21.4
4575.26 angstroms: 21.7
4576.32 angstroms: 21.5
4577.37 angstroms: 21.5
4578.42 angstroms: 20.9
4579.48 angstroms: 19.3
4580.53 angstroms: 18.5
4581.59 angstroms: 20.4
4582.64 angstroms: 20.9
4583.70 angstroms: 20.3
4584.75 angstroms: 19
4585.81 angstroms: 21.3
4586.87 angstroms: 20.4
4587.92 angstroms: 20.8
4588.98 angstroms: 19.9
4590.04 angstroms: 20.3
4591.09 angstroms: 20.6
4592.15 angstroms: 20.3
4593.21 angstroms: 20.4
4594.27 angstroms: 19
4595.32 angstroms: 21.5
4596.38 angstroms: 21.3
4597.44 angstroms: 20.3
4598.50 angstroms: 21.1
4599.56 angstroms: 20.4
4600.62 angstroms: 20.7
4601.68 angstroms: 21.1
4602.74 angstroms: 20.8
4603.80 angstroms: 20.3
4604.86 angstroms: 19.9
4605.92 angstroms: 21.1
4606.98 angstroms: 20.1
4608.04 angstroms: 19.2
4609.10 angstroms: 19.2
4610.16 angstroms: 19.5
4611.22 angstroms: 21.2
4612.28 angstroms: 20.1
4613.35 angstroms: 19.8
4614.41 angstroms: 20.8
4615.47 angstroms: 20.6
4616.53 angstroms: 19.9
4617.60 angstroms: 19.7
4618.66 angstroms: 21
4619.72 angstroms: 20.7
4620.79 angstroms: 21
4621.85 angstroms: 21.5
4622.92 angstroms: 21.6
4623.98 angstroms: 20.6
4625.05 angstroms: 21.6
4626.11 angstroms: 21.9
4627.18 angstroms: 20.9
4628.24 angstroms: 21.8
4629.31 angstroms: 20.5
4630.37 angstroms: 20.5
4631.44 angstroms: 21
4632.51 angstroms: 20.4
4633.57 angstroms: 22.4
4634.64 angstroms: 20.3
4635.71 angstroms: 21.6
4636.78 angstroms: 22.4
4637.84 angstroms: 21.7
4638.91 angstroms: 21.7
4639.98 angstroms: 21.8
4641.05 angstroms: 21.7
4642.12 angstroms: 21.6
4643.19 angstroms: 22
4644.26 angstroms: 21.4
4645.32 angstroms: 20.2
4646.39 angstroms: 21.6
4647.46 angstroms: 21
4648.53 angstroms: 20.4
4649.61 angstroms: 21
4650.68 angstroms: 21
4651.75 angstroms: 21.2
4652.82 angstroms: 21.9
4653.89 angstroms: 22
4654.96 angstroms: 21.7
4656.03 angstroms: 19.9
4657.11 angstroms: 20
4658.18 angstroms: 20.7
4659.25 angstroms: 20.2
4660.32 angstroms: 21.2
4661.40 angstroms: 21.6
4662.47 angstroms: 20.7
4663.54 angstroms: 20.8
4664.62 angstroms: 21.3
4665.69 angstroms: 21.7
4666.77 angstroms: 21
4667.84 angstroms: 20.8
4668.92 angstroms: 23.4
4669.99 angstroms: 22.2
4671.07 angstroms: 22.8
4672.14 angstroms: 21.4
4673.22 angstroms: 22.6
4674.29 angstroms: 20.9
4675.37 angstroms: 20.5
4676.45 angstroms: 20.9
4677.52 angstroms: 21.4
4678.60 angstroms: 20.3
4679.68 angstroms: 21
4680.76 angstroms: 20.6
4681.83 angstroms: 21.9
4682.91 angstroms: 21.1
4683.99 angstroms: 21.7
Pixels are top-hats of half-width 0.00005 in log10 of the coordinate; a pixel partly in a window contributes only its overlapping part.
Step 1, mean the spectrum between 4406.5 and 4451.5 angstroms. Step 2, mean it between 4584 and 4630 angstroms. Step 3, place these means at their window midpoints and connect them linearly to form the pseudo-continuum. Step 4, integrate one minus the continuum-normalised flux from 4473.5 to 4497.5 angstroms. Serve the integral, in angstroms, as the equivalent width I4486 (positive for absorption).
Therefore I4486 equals 4.18 angstroms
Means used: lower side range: 31.8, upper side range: 20.6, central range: 23.3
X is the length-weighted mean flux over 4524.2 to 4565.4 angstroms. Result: 21.6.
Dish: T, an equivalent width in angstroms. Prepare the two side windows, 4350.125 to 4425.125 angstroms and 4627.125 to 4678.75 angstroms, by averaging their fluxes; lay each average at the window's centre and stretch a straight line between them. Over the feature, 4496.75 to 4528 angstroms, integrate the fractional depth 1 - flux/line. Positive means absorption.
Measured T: 2.5 angstroms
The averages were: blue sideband 27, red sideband 21.3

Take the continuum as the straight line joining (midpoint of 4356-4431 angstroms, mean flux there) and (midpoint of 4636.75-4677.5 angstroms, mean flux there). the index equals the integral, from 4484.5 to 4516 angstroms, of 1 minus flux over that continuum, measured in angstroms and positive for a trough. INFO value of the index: 2.8 angstroms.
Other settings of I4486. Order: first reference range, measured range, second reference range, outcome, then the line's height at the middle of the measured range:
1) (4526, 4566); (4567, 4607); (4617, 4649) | 1.37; 21.4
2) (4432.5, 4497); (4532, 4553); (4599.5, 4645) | 1.40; 23.5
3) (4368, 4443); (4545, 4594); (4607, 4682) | 5.46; 23.5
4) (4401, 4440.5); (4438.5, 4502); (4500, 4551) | 5.29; 27.4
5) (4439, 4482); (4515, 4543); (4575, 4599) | 1.54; 23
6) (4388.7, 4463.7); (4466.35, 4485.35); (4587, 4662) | 2.42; 27.5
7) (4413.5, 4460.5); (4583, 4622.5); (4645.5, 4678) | 5.60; 23.8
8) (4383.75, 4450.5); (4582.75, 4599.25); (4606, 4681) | 1.92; 23.1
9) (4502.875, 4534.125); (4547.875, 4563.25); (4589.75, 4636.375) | 0.19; 21.5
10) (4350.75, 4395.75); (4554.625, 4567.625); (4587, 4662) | 0.50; 21.8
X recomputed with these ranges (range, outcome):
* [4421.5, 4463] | 30.2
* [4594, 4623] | 20.5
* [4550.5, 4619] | 20.7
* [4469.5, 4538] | 22.7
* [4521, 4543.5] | 21.8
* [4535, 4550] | 22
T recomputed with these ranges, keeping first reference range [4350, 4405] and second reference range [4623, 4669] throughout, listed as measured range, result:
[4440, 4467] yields -3.38 angstroms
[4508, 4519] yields 0.27 angstroms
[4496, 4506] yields 0.29 angstroms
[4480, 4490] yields 0.09 angstroms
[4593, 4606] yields 0.77 angstroms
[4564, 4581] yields 1.08 angstroms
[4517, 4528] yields 0.68 angstroms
